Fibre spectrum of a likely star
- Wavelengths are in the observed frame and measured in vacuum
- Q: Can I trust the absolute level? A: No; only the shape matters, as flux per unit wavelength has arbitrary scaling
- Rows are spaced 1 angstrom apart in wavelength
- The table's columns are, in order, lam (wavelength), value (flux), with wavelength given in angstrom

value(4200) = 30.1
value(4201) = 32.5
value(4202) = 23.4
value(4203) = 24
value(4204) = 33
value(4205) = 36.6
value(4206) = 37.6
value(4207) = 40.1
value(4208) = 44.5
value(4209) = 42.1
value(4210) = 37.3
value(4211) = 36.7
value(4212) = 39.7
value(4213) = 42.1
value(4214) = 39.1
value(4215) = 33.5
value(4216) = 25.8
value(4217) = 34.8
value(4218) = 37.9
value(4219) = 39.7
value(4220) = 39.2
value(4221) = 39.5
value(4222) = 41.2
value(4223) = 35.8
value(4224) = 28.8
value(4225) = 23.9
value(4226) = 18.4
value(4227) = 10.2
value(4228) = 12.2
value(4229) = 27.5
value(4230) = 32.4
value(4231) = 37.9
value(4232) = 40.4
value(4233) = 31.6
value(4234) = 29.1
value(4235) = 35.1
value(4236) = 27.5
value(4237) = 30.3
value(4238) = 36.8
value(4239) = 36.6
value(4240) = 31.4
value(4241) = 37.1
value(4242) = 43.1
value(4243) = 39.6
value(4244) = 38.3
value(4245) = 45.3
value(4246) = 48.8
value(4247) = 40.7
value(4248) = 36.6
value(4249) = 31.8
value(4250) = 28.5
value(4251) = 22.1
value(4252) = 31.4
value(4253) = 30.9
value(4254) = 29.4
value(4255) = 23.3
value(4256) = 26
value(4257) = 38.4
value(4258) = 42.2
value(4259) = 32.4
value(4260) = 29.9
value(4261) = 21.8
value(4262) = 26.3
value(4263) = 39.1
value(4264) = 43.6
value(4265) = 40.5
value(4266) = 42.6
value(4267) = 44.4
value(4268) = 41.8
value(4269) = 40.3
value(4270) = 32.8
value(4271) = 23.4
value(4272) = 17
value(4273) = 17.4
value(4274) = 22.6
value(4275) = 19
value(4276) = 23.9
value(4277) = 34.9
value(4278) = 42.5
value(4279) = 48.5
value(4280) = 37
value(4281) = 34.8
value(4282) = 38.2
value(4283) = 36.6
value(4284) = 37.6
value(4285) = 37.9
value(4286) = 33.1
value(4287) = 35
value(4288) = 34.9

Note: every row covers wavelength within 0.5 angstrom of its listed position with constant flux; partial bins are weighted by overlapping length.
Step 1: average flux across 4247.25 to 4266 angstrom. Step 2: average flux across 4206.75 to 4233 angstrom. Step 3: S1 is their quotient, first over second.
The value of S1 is 0.96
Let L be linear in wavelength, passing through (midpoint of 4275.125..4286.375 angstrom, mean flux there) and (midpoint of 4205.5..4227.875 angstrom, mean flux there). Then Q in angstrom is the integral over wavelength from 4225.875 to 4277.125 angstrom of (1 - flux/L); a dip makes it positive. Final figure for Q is 4.9 angstrom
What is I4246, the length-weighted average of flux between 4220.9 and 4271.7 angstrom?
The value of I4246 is 33.2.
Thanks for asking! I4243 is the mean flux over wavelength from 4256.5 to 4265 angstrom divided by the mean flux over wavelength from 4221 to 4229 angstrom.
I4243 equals 1.36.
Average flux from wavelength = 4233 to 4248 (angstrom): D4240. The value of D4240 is 36.9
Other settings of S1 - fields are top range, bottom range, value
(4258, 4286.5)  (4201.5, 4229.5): 1.02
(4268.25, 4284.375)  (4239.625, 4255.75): 0.91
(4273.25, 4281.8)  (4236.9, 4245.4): 0.86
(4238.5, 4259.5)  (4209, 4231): 1.07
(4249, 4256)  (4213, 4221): 0.76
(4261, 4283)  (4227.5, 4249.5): 0.96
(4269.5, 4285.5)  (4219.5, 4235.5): 1.04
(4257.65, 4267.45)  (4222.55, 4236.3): 1.30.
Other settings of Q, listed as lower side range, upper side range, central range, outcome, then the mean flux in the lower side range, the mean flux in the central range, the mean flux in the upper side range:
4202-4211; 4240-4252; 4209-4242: 3.1 angstrom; 36.1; 33.1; 36.9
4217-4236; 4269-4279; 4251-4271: -3.7 angstrom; 31.2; 34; 27.8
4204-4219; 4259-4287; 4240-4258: 0.2 angstrom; 37.6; 34.9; 33.6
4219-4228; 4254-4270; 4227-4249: -2.0 angstrom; 29.2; 34.5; 35.2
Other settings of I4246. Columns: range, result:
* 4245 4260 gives 33.3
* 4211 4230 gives 31.8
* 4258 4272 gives 34.9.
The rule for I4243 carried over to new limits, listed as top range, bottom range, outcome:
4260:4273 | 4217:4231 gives 1.11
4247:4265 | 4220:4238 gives 1.06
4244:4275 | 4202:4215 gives 0.89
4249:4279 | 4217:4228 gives 1.03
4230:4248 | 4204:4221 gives 0.98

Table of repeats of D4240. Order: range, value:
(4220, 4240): 30.5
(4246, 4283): 32.9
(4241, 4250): 39.7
